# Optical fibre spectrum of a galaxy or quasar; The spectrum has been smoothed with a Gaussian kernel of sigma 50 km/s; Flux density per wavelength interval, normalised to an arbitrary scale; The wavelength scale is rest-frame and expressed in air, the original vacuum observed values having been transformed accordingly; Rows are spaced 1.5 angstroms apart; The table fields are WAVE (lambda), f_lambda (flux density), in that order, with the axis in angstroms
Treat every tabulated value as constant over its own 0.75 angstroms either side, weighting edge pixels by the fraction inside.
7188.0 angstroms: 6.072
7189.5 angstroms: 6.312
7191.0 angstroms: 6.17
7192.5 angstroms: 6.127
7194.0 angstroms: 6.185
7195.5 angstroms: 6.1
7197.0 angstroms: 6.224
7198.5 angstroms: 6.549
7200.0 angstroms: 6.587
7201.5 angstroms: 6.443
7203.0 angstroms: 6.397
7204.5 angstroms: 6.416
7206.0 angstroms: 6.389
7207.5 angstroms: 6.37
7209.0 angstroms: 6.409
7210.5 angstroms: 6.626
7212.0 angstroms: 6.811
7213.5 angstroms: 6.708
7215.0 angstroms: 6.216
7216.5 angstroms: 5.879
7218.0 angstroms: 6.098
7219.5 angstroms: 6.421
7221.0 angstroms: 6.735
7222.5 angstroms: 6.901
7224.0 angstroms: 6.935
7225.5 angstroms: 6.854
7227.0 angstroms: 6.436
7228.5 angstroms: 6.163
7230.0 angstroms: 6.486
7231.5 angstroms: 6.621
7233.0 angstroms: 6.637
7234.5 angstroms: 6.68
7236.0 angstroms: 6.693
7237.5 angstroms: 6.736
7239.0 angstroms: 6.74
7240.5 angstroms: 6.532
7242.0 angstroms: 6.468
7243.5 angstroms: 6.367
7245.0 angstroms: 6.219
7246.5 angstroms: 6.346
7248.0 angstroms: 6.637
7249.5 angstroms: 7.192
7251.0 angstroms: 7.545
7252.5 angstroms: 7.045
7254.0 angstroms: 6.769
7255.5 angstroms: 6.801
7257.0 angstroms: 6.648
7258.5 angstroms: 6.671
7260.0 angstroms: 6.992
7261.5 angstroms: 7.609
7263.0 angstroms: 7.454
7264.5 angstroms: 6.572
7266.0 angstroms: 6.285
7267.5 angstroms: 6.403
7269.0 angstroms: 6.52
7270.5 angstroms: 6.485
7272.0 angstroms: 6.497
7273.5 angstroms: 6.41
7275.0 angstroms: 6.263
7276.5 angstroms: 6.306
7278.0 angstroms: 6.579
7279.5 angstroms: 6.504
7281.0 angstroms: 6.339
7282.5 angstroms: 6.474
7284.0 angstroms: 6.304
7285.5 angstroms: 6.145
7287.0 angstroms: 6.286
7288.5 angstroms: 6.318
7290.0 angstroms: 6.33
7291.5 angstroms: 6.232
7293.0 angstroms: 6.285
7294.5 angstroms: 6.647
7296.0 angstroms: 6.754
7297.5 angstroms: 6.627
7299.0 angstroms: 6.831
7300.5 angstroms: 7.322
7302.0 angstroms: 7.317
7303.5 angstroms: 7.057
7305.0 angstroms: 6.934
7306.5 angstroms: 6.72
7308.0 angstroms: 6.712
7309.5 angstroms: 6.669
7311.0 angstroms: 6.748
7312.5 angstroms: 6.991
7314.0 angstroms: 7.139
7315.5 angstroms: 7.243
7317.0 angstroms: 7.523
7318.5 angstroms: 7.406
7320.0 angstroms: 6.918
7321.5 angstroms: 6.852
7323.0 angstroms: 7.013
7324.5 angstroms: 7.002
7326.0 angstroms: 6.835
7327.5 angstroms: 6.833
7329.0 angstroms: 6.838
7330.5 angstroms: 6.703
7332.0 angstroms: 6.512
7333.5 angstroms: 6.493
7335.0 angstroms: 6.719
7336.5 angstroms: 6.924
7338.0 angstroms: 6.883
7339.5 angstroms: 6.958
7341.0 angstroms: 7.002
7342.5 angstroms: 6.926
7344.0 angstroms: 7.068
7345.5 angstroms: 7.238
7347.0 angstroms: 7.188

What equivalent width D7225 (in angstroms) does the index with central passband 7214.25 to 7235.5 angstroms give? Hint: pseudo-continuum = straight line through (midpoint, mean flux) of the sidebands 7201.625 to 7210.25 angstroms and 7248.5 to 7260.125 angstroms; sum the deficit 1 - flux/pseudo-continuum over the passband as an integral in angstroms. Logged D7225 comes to 0.4 angstroms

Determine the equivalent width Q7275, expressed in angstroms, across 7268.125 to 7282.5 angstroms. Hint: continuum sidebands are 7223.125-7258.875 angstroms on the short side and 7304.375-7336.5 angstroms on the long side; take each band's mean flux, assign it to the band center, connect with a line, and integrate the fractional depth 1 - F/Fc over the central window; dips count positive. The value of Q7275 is 0.7 angstroms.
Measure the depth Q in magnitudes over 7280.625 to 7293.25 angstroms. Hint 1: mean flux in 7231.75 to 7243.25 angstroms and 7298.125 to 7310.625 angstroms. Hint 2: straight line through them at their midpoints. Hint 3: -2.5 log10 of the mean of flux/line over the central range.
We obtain 0.092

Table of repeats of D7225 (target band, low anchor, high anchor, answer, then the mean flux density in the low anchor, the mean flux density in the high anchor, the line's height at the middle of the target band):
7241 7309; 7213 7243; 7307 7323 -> 1.5 angstroms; 6.54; 7.02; 6.8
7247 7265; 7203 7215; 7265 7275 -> -1.5 angstroms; 6.5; 6.42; 6.44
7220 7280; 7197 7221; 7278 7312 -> -1.4 angstroms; 6.42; 6.62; 6.52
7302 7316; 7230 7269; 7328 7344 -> -0.3 angstroms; 6.74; 6.81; 6.79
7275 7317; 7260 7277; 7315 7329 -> 1.1 angstroms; 6.64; 7.05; 6.85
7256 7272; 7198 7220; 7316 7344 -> -0.3 angstroms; 6.42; 6.92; 6.64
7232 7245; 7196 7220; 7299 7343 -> -0.1 angstroms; 6.41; 6.94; 6.55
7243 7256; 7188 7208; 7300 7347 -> -0.4 angstroms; 6.32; 6.95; 6.58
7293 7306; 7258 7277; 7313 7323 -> 0.2 angstroms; 6.66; 7.16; 6.98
